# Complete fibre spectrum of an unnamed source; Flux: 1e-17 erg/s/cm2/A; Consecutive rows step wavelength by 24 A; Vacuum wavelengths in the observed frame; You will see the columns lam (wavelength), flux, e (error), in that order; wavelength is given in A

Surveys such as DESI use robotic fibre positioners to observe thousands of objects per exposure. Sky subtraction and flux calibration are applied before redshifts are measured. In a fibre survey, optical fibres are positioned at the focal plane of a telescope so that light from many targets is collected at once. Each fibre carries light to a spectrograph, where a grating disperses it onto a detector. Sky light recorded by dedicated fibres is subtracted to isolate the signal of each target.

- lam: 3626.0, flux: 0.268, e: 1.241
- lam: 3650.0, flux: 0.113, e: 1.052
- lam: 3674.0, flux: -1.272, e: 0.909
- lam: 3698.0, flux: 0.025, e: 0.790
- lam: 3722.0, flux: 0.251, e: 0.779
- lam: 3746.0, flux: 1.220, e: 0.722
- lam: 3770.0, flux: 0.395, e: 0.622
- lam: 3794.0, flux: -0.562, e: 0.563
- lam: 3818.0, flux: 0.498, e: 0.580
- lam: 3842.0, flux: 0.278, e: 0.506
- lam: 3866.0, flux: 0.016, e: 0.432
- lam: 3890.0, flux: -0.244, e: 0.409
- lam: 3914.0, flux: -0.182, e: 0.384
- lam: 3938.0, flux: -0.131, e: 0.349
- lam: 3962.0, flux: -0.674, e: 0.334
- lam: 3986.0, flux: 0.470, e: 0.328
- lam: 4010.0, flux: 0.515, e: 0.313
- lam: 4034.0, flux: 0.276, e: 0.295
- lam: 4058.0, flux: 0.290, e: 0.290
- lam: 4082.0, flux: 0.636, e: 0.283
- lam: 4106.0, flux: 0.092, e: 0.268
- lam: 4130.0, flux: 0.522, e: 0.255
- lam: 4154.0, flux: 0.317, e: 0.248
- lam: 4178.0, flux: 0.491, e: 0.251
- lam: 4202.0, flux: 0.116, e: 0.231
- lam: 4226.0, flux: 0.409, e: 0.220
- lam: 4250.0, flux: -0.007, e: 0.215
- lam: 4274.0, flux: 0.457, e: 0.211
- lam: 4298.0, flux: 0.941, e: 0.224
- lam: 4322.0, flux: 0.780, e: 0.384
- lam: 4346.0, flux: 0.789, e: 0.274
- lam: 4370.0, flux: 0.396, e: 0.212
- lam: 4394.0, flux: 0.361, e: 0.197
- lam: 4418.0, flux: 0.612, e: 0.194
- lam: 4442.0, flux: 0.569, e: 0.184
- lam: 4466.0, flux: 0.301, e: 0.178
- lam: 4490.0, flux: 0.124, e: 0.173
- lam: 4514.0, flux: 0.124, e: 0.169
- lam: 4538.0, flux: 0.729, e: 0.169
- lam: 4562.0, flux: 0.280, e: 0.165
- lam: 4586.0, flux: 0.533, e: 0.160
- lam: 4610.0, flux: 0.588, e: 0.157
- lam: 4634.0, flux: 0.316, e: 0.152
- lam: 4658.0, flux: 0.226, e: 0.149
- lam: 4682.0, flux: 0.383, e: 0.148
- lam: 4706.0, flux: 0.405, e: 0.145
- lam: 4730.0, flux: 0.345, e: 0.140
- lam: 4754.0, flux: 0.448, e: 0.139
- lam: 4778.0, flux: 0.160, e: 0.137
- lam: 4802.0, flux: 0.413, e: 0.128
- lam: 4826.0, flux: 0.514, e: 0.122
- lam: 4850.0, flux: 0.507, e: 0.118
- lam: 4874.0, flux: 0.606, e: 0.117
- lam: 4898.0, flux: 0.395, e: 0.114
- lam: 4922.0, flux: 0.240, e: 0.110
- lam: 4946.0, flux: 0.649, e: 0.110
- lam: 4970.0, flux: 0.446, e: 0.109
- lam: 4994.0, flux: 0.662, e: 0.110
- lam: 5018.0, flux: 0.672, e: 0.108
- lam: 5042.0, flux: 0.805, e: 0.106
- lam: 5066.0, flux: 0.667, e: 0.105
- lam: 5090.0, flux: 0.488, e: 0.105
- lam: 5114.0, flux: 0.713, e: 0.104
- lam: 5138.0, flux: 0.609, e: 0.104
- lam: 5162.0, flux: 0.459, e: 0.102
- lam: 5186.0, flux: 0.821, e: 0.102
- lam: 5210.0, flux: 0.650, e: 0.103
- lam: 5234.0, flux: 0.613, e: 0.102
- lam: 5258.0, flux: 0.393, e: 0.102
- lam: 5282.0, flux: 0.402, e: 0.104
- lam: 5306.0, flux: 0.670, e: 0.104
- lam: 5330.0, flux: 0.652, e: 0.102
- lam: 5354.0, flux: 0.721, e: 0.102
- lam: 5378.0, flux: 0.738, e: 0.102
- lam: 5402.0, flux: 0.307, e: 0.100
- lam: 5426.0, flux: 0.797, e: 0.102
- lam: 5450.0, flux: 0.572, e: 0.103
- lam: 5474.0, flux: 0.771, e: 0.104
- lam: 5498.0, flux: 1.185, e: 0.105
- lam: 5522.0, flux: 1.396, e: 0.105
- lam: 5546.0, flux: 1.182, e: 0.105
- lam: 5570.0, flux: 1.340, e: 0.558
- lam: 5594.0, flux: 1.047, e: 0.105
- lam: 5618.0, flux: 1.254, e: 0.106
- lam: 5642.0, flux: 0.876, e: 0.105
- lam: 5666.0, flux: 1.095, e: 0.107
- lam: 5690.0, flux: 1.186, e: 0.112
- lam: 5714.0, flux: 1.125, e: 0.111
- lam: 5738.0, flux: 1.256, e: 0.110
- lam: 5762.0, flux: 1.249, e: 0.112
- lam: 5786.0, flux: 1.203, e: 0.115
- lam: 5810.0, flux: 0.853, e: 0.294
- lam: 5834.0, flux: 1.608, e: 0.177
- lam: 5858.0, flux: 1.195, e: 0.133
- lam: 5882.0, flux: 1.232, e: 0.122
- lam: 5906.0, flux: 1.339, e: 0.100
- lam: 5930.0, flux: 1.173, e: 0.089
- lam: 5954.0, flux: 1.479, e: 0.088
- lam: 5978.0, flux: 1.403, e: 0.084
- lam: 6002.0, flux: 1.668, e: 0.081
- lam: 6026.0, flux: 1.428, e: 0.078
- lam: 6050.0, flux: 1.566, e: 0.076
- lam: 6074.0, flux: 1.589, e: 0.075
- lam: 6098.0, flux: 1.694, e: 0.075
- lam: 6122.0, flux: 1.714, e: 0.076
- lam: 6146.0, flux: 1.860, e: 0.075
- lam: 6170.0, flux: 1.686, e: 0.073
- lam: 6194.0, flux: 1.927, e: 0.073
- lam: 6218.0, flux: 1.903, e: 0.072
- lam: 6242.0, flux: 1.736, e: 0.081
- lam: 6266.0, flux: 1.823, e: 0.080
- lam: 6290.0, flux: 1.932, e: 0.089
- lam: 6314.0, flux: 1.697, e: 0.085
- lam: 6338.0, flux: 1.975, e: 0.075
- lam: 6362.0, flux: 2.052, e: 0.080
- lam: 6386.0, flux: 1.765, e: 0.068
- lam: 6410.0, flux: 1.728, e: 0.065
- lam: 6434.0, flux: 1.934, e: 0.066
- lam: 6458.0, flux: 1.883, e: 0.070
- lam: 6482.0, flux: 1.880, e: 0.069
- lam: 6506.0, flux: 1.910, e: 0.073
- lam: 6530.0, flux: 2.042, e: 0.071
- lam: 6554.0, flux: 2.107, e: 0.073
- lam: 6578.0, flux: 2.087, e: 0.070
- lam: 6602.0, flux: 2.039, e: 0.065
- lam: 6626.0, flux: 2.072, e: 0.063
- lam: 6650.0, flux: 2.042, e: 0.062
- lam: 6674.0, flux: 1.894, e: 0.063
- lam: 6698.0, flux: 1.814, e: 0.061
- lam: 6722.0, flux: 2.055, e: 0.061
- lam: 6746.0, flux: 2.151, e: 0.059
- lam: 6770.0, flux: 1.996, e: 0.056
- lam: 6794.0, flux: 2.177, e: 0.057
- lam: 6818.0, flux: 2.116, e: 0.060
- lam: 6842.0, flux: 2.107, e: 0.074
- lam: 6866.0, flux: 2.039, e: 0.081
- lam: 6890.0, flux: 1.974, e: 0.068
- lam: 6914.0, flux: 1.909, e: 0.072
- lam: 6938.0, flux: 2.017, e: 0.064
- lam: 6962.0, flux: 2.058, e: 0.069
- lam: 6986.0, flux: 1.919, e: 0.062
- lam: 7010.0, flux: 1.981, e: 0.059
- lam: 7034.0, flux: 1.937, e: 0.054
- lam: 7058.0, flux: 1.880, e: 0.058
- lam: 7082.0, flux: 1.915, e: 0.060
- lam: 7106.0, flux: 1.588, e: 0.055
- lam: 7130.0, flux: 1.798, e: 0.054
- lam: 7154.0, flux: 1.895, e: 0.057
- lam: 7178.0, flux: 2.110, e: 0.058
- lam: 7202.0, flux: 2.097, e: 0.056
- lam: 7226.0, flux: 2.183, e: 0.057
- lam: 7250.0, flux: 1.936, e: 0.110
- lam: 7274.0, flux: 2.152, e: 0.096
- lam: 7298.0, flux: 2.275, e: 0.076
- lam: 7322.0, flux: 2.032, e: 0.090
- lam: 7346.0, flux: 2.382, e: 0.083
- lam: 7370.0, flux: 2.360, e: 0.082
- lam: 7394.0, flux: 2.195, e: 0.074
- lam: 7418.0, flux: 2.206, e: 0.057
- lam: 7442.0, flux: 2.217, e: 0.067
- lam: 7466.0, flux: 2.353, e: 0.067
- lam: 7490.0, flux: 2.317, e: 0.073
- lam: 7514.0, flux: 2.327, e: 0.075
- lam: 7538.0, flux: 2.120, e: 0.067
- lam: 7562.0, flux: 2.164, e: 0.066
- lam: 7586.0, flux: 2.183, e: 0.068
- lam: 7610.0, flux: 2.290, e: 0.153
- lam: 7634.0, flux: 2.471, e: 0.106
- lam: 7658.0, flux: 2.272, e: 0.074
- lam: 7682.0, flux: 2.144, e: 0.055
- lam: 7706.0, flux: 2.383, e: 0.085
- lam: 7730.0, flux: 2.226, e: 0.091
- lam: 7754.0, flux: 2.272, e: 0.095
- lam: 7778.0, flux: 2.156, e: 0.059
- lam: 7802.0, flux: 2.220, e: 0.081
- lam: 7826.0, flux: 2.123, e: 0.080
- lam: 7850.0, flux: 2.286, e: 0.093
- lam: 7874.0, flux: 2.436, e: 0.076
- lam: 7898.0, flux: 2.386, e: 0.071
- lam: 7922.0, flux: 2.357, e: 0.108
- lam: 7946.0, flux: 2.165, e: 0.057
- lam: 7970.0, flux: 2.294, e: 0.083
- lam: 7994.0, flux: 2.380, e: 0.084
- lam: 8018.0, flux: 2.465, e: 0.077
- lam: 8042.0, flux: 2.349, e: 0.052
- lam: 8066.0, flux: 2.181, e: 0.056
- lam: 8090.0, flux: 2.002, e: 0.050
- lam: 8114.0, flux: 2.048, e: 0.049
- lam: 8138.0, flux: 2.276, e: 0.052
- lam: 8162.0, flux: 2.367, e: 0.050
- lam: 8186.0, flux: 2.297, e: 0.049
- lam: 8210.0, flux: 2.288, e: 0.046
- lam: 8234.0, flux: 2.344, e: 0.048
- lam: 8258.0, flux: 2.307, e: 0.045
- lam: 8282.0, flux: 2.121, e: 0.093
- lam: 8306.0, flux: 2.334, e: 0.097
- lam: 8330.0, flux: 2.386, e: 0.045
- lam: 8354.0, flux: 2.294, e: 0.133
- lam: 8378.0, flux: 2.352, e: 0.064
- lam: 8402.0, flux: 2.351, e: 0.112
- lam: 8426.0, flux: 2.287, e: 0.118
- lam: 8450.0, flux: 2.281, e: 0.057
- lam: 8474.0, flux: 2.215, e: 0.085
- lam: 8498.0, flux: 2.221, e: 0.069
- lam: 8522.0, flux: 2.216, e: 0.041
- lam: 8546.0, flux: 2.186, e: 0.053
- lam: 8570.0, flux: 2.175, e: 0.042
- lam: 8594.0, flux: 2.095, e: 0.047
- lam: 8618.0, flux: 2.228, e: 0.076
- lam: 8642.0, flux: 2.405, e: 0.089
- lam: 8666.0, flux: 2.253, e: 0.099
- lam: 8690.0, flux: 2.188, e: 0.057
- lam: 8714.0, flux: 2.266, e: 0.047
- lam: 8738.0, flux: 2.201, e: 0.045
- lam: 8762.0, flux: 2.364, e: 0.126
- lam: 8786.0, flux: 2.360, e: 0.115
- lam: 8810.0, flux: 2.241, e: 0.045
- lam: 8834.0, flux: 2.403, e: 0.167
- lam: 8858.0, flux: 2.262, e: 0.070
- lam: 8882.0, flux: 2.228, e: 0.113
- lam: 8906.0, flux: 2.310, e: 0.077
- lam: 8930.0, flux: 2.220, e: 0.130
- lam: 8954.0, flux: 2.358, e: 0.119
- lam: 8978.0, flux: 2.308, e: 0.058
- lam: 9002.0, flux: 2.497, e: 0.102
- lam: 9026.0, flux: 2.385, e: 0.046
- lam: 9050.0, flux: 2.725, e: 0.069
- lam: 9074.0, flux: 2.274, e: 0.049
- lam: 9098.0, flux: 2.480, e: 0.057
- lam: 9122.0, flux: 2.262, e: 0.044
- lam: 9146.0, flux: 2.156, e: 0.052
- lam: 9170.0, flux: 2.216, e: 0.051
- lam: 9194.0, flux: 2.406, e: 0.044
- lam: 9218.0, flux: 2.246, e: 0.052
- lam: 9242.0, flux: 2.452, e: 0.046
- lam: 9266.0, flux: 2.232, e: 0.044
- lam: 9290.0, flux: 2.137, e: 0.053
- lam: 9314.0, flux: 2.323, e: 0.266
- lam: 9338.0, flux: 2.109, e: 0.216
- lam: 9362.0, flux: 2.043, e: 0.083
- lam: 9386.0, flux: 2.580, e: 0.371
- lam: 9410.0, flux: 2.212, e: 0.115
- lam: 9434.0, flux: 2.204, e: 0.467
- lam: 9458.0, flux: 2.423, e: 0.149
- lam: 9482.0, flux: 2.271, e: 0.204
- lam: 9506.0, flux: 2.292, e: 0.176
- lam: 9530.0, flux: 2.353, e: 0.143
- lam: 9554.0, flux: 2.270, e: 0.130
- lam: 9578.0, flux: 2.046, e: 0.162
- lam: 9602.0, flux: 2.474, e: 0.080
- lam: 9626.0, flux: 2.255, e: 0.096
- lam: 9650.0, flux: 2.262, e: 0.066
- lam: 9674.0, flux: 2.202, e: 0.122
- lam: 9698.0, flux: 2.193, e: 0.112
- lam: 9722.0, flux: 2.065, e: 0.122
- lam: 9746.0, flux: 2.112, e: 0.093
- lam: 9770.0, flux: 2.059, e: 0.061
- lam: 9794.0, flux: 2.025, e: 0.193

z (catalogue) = 0.374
